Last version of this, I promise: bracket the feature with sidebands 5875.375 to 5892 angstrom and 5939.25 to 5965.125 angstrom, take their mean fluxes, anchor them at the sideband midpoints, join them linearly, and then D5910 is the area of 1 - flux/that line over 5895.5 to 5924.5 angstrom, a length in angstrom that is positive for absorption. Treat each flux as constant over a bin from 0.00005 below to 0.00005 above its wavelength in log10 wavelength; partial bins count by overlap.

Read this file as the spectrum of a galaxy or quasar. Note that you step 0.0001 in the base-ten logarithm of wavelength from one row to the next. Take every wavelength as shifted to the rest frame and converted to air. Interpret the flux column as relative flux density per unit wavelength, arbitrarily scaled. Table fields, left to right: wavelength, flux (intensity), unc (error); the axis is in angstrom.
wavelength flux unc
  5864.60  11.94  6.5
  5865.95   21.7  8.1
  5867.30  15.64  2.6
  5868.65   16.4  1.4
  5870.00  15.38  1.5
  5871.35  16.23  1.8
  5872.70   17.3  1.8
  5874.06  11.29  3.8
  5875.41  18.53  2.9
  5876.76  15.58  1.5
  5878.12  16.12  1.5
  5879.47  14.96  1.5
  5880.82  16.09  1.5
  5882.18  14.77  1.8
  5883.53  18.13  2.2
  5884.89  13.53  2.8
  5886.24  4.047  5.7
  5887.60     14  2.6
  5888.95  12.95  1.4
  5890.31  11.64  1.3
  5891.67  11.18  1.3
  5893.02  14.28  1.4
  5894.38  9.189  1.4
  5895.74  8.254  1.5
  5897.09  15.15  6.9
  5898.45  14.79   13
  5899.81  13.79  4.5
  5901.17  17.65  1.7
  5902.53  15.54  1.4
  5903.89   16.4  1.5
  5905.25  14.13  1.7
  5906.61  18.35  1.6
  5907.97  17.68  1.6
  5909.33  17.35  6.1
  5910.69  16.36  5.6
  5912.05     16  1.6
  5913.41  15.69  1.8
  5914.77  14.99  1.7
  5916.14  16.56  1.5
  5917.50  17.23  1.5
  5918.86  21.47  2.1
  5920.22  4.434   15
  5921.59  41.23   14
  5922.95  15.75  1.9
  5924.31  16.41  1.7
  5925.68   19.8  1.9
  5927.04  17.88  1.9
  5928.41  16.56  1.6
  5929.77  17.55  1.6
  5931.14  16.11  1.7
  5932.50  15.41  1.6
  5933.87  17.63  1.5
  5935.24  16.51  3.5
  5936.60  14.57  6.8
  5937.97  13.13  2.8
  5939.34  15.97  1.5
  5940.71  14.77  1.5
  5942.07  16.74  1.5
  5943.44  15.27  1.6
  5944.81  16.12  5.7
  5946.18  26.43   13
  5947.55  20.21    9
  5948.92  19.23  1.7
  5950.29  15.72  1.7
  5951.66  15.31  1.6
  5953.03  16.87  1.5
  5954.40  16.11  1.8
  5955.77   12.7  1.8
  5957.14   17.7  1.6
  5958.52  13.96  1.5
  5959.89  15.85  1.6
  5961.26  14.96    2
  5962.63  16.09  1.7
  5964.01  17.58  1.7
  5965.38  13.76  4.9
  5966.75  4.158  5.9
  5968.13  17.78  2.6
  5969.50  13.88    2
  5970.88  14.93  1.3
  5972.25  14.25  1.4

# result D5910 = -3.4 angstrom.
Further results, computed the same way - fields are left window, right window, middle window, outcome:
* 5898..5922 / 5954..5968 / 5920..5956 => -4.33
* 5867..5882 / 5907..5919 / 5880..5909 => 4.28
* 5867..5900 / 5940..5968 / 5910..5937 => -4.15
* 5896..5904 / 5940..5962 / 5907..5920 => -0.90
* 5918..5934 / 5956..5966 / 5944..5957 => -0.93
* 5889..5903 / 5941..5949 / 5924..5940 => 0.70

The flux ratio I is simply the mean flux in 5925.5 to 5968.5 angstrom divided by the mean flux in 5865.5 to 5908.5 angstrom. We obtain 1.10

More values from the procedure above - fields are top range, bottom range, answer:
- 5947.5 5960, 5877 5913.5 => 1.13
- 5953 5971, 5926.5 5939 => 0.91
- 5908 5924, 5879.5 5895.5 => 1.41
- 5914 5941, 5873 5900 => 1.28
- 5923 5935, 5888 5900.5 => 1.38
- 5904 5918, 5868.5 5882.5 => 1.05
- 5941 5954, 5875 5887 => 1.23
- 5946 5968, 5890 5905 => 1.17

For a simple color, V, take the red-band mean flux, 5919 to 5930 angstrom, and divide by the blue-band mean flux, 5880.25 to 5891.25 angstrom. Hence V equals 1.45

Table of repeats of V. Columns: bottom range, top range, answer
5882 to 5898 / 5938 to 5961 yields 1.36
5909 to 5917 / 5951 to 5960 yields 0.96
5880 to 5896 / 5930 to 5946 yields 1.29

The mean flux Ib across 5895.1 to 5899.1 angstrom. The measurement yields 12.8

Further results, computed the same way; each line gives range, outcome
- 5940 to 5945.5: 15.7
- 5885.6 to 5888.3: 9.14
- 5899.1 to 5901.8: 15.7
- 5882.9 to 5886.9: 11.9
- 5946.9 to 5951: 18.4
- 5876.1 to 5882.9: 15.5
